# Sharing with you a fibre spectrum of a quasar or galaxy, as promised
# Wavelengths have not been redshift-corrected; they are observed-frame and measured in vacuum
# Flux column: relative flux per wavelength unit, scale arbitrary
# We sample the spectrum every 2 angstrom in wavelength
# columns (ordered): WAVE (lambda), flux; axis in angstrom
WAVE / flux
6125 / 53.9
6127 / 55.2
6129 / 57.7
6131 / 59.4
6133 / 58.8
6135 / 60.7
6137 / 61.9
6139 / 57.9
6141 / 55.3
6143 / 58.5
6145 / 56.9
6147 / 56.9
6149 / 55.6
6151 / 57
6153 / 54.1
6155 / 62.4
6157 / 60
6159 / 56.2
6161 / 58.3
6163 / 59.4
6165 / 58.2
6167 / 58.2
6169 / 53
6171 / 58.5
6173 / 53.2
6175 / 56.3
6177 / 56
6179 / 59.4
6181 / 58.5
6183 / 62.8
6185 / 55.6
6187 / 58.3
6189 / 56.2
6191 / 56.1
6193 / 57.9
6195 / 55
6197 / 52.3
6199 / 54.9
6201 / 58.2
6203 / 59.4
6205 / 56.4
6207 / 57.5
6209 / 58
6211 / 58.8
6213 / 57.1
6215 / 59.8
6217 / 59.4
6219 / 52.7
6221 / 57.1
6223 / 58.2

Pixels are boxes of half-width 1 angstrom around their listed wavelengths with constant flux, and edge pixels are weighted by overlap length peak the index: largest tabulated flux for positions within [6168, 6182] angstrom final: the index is 59.4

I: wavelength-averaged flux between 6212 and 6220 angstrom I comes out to 57.2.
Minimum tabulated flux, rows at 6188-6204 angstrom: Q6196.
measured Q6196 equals 52.3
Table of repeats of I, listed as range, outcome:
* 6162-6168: 58.6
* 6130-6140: 59.7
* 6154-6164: 59.3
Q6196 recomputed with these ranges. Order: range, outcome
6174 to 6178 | 56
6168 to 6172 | 53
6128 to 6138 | 57.7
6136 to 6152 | 55.3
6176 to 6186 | 55.6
